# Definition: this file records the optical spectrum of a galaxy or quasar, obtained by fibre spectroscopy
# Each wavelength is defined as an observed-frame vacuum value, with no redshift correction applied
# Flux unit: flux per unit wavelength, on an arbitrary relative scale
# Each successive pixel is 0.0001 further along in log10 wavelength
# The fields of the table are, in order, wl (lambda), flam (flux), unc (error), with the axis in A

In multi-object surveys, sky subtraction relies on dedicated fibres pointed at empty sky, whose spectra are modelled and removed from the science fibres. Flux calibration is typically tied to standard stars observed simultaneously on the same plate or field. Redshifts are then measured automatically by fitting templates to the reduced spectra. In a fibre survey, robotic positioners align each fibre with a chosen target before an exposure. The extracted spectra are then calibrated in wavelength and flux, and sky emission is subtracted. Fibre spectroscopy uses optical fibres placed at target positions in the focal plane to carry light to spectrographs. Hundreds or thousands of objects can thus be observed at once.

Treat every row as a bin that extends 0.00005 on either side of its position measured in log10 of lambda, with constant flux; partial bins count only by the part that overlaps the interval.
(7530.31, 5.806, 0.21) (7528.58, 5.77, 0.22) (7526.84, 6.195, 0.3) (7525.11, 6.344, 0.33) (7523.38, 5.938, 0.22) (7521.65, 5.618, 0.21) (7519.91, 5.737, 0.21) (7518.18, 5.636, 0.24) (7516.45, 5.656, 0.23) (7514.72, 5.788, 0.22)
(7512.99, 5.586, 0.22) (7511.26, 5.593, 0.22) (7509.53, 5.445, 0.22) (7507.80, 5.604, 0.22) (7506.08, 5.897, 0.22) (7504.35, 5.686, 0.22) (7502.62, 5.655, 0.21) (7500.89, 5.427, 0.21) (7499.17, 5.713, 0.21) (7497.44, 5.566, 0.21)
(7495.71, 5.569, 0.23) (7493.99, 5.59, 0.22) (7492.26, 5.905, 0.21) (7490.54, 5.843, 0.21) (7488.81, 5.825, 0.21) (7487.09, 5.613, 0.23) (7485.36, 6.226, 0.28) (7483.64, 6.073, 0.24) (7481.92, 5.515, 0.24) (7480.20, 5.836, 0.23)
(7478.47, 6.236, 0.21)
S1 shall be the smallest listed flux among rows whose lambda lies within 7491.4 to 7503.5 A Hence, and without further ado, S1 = 5.427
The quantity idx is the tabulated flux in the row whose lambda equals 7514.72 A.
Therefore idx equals 5.788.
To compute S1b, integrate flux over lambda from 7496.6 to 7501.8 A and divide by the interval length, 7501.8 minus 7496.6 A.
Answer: 5.57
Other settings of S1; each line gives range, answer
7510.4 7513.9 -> 5.586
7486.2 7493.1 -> 5.613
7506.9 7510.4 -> 5.445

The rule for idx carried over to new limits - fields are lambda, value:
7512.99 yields 5.586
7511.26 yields 5.593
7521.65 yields 5.618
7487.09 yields 5.613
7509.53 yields 5.445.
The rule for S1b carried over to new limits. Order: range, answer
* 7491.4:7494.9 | 5.75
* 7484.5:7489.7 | 5.88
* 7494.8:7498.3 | 5.57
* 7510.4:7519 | 5.65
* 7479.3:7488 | 5.85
